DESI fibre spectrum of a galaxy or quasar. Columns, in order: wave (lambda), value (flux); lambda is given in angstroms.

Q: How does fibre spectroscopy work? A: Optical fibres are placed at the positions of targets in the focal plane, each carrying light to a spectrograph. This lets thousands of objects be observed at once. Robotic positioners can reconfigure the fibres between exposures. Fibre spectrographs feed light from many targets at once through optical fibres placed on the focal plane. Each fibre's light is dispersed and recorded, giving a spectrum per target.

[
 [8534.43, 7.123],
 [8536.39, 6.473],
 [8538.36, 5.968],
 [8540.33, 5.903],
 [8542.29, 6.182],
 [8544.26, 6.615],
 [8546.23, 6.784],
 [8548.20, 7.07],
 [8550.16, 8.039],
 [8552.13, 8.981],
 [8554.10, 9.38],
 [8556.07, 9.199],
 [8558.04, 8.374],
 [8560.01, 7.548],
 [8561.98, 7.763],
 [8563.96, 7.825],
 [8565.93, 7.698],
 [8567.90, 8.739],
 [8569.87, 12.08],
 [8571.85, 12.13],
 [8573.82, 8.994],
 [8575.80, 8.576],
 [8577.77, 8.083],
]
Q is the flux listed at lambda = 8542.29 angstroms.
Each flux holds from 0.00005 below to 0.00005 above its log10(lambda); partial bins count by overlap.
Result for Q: 6.182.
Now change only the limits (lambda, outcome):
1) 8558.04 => 8.374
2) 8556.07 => 9.199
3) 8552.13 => 8.981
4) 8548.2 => 7.07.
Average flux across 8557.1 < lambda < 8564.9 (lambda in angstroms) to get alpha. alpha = 7.87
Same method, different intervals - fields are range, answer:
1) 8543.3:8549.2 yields 6.83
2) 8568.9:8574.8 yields 11.1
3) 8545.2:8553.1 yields 7.71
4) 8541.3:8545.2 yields 6.4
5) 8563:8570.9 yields 9.11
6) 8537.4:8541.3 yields 5.93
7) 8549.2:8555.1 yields 8.8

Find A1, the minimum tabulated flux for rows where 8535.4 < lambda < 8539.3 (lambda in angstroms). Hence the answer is 5.968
